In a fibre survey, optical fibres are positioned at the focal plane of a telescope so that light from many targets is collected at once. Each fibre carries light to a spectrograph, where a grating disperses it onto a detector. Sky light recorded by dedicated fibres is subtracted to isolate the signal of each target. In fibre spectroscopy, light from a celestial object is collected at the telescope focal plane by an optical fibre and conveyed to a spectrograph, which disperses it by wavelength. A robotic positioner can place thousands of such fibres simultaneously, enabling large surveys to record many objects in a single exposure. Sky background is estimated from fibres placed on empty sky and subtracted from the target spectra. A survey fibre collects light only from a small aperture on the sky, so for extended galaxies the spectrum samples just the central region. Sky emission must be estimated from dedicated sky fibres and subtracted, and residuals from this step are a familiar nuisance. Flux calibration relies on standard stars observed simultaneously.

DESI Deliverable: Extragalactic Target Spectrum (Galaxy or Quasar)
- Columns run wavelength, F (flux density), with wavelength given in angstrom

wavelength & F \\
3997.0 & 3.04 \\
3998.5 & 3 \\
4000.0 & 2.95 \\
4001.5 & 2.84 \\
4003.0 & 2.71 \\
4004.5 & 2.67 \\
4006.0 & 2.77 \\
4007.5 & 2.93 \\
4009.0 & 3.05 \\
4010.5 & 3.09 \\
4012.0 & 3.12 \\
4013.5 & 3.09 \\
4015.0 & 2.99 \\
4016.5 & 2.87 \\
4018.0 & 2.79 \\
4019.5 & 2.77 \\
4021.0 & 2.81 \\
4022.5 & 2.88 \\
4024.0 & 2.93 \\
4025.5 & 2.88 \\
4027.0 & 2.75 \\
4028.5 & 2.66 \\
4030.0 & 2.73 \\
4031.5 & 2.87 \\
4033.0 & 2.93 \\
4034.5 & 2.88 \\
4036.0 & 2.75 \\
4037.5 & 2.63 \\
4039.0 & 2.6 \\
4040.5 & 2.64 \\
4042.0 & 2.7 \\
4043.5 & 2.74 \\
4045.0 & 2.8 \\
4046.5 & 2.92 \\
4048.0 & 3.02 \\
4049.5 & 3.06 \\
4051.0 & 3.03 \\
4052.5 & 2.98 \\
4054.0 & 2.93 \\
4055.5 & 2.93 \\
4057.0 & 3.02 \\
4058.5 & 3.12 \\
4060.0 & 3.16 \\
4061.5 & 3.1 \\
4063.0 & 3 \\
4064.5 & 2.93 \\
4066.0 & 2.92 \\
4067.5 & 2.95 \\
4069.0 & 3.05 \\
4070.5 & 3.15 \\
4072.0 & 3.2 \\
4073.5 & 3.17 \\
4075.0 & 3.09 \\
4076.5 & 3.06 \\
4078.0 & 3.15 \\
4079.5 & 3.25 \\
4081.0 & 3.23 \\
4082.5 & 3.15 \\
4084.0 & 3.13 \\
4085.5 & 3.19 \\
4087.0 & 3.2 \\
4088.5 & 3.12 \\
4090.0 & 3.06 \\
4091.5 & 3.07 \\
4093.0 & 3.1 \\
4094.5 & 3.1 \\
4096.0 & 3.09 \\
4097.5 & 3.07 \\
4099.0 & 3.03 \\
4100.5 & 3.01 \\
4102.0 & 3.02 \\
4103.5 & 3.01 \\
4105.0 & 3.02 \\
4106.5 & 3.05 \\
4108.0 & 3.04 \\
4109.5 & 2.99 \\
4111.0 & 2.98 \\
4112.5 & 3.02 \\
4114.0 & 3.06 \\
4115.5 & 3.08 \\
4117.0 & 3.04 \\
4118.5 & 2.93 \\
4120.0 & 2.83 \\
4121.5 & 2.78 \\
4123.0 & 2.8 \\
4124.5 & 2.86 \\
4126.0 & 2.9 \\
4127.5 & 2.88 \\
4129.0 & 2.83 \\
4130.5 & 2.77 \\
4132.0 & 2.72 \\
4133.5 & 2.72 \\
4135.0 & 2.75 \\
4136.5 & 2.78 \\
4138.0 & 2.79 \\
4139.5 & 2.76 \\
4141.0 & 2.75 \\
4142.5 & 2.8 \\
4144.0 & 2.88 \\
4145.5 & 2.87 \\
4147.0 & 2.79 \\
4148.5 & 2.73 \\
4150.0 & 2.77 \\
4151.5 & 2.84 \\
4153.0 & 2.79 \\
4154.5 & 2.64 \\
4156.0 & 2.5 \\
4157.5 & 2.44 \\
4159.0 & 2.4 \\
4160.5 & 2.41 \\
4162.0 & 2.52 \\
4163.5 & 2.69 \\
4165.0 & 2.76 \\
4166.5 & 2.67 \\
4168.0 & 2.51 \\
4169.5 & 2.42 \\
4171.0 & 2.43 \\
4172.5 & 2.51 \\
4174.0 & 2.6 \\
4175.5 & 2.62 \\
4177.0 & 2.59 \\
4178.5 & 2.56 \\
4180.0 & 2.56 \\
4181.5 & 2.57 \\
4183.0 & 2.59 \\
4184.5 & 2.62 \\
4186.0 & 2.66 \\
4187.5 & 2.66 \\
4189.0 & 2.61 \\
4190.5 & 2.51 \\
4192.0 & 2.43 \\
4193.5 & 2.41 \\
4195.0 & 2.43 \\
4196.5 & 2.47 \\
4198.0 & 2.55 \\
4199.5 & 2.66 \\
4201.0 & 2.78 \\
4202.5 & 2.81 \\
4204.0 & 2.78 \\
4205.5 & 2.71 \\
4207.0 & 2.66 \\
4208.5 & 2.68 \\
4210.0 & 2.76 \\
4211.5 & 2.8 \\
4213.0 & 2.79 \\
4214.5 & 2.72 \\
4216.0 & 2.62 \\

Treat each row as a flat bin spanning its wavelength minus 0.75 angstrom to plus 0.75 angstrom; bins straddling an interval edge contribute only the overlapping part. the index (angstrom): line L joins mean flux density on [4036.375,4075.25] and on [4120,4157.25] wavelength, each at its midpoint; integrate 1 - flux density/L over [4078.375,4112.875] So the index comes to -2.62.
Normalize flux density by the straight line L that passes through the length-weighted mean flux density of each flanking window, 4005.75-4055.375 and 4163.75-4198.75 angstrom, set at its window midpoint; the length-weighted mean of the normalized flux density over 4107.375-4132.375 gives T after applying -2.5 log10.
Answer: -0.09 mag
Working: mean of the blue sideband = 2.87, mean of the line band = 2.91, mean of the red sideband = 2.56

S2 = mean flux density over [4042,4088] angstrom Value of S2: 3.05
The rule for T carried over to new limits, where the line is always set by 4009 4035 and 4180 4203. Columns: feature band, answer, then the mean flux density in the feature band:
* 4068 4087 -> -0.13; 3.15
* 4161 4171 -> 0.02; 2.58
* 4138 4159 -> -0.03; 2.73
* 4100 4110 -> -0.11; 3.02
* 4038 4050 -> 0.02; 2.8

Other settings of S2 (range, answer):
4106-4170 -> 2.78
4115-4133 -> 2.86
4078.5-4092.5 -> 3.15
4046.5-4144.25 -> 2.99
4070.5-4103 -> 3.12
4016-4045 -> 2.78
